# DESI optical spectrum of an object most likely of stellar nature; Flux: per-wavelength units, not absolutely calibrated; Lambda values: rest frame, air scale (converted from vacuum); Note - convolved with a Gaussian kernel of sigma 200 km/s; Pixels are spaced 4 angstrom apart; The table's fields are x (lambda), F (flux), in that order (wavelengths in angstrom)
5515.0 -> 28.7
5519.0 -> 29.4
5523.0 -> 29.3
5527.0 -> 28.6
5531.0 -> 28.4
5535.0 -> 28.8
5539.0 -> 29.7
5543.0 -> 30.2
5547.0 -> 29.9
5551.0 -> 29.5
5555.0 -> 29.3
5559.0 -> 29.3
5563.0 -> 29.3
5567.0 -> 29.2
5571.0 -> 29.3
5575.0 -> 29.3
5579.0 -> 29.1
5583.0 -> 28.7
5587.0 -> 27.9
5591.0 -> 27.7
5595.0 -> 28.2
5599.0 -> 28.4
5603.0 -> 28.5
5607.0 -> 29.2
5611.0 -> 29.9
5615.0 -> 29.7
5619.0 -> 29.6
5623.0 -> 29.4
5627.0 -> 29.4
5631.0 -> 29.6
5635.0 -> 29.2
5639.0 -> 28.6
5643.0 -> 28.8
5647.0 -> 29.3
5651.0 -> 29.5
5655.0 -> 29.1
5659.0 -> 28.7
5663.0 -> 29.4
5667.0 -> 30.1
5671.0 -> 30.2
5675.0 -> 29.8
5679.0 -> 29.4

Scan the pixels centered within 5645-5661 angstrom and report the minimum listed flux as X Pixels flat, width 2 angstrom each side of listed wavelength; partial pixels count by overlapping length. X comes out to 28.7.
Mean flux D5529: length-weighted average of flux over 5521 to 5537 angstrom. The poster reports 28.8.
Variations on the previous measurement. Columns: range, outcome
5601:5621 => 29.4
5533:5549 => 29.6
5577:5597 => 28.3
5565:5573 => 29.2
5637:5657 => 29.1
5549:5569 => 29.3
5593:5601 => 28.3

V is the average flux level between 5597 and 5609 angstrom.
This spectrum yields 28.7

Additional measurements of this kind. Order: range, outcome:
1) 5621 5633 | 29.5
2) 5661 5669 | 29.8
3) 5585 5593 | 27.8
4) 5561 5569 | 29.2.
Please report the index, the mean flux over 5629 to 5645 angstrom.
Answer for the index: 29.1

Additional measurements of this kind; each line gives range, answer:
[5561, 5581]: 29.2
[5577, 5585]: 28.9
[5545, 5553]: 29.7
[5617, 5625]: 29.5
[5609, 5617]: 29.8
